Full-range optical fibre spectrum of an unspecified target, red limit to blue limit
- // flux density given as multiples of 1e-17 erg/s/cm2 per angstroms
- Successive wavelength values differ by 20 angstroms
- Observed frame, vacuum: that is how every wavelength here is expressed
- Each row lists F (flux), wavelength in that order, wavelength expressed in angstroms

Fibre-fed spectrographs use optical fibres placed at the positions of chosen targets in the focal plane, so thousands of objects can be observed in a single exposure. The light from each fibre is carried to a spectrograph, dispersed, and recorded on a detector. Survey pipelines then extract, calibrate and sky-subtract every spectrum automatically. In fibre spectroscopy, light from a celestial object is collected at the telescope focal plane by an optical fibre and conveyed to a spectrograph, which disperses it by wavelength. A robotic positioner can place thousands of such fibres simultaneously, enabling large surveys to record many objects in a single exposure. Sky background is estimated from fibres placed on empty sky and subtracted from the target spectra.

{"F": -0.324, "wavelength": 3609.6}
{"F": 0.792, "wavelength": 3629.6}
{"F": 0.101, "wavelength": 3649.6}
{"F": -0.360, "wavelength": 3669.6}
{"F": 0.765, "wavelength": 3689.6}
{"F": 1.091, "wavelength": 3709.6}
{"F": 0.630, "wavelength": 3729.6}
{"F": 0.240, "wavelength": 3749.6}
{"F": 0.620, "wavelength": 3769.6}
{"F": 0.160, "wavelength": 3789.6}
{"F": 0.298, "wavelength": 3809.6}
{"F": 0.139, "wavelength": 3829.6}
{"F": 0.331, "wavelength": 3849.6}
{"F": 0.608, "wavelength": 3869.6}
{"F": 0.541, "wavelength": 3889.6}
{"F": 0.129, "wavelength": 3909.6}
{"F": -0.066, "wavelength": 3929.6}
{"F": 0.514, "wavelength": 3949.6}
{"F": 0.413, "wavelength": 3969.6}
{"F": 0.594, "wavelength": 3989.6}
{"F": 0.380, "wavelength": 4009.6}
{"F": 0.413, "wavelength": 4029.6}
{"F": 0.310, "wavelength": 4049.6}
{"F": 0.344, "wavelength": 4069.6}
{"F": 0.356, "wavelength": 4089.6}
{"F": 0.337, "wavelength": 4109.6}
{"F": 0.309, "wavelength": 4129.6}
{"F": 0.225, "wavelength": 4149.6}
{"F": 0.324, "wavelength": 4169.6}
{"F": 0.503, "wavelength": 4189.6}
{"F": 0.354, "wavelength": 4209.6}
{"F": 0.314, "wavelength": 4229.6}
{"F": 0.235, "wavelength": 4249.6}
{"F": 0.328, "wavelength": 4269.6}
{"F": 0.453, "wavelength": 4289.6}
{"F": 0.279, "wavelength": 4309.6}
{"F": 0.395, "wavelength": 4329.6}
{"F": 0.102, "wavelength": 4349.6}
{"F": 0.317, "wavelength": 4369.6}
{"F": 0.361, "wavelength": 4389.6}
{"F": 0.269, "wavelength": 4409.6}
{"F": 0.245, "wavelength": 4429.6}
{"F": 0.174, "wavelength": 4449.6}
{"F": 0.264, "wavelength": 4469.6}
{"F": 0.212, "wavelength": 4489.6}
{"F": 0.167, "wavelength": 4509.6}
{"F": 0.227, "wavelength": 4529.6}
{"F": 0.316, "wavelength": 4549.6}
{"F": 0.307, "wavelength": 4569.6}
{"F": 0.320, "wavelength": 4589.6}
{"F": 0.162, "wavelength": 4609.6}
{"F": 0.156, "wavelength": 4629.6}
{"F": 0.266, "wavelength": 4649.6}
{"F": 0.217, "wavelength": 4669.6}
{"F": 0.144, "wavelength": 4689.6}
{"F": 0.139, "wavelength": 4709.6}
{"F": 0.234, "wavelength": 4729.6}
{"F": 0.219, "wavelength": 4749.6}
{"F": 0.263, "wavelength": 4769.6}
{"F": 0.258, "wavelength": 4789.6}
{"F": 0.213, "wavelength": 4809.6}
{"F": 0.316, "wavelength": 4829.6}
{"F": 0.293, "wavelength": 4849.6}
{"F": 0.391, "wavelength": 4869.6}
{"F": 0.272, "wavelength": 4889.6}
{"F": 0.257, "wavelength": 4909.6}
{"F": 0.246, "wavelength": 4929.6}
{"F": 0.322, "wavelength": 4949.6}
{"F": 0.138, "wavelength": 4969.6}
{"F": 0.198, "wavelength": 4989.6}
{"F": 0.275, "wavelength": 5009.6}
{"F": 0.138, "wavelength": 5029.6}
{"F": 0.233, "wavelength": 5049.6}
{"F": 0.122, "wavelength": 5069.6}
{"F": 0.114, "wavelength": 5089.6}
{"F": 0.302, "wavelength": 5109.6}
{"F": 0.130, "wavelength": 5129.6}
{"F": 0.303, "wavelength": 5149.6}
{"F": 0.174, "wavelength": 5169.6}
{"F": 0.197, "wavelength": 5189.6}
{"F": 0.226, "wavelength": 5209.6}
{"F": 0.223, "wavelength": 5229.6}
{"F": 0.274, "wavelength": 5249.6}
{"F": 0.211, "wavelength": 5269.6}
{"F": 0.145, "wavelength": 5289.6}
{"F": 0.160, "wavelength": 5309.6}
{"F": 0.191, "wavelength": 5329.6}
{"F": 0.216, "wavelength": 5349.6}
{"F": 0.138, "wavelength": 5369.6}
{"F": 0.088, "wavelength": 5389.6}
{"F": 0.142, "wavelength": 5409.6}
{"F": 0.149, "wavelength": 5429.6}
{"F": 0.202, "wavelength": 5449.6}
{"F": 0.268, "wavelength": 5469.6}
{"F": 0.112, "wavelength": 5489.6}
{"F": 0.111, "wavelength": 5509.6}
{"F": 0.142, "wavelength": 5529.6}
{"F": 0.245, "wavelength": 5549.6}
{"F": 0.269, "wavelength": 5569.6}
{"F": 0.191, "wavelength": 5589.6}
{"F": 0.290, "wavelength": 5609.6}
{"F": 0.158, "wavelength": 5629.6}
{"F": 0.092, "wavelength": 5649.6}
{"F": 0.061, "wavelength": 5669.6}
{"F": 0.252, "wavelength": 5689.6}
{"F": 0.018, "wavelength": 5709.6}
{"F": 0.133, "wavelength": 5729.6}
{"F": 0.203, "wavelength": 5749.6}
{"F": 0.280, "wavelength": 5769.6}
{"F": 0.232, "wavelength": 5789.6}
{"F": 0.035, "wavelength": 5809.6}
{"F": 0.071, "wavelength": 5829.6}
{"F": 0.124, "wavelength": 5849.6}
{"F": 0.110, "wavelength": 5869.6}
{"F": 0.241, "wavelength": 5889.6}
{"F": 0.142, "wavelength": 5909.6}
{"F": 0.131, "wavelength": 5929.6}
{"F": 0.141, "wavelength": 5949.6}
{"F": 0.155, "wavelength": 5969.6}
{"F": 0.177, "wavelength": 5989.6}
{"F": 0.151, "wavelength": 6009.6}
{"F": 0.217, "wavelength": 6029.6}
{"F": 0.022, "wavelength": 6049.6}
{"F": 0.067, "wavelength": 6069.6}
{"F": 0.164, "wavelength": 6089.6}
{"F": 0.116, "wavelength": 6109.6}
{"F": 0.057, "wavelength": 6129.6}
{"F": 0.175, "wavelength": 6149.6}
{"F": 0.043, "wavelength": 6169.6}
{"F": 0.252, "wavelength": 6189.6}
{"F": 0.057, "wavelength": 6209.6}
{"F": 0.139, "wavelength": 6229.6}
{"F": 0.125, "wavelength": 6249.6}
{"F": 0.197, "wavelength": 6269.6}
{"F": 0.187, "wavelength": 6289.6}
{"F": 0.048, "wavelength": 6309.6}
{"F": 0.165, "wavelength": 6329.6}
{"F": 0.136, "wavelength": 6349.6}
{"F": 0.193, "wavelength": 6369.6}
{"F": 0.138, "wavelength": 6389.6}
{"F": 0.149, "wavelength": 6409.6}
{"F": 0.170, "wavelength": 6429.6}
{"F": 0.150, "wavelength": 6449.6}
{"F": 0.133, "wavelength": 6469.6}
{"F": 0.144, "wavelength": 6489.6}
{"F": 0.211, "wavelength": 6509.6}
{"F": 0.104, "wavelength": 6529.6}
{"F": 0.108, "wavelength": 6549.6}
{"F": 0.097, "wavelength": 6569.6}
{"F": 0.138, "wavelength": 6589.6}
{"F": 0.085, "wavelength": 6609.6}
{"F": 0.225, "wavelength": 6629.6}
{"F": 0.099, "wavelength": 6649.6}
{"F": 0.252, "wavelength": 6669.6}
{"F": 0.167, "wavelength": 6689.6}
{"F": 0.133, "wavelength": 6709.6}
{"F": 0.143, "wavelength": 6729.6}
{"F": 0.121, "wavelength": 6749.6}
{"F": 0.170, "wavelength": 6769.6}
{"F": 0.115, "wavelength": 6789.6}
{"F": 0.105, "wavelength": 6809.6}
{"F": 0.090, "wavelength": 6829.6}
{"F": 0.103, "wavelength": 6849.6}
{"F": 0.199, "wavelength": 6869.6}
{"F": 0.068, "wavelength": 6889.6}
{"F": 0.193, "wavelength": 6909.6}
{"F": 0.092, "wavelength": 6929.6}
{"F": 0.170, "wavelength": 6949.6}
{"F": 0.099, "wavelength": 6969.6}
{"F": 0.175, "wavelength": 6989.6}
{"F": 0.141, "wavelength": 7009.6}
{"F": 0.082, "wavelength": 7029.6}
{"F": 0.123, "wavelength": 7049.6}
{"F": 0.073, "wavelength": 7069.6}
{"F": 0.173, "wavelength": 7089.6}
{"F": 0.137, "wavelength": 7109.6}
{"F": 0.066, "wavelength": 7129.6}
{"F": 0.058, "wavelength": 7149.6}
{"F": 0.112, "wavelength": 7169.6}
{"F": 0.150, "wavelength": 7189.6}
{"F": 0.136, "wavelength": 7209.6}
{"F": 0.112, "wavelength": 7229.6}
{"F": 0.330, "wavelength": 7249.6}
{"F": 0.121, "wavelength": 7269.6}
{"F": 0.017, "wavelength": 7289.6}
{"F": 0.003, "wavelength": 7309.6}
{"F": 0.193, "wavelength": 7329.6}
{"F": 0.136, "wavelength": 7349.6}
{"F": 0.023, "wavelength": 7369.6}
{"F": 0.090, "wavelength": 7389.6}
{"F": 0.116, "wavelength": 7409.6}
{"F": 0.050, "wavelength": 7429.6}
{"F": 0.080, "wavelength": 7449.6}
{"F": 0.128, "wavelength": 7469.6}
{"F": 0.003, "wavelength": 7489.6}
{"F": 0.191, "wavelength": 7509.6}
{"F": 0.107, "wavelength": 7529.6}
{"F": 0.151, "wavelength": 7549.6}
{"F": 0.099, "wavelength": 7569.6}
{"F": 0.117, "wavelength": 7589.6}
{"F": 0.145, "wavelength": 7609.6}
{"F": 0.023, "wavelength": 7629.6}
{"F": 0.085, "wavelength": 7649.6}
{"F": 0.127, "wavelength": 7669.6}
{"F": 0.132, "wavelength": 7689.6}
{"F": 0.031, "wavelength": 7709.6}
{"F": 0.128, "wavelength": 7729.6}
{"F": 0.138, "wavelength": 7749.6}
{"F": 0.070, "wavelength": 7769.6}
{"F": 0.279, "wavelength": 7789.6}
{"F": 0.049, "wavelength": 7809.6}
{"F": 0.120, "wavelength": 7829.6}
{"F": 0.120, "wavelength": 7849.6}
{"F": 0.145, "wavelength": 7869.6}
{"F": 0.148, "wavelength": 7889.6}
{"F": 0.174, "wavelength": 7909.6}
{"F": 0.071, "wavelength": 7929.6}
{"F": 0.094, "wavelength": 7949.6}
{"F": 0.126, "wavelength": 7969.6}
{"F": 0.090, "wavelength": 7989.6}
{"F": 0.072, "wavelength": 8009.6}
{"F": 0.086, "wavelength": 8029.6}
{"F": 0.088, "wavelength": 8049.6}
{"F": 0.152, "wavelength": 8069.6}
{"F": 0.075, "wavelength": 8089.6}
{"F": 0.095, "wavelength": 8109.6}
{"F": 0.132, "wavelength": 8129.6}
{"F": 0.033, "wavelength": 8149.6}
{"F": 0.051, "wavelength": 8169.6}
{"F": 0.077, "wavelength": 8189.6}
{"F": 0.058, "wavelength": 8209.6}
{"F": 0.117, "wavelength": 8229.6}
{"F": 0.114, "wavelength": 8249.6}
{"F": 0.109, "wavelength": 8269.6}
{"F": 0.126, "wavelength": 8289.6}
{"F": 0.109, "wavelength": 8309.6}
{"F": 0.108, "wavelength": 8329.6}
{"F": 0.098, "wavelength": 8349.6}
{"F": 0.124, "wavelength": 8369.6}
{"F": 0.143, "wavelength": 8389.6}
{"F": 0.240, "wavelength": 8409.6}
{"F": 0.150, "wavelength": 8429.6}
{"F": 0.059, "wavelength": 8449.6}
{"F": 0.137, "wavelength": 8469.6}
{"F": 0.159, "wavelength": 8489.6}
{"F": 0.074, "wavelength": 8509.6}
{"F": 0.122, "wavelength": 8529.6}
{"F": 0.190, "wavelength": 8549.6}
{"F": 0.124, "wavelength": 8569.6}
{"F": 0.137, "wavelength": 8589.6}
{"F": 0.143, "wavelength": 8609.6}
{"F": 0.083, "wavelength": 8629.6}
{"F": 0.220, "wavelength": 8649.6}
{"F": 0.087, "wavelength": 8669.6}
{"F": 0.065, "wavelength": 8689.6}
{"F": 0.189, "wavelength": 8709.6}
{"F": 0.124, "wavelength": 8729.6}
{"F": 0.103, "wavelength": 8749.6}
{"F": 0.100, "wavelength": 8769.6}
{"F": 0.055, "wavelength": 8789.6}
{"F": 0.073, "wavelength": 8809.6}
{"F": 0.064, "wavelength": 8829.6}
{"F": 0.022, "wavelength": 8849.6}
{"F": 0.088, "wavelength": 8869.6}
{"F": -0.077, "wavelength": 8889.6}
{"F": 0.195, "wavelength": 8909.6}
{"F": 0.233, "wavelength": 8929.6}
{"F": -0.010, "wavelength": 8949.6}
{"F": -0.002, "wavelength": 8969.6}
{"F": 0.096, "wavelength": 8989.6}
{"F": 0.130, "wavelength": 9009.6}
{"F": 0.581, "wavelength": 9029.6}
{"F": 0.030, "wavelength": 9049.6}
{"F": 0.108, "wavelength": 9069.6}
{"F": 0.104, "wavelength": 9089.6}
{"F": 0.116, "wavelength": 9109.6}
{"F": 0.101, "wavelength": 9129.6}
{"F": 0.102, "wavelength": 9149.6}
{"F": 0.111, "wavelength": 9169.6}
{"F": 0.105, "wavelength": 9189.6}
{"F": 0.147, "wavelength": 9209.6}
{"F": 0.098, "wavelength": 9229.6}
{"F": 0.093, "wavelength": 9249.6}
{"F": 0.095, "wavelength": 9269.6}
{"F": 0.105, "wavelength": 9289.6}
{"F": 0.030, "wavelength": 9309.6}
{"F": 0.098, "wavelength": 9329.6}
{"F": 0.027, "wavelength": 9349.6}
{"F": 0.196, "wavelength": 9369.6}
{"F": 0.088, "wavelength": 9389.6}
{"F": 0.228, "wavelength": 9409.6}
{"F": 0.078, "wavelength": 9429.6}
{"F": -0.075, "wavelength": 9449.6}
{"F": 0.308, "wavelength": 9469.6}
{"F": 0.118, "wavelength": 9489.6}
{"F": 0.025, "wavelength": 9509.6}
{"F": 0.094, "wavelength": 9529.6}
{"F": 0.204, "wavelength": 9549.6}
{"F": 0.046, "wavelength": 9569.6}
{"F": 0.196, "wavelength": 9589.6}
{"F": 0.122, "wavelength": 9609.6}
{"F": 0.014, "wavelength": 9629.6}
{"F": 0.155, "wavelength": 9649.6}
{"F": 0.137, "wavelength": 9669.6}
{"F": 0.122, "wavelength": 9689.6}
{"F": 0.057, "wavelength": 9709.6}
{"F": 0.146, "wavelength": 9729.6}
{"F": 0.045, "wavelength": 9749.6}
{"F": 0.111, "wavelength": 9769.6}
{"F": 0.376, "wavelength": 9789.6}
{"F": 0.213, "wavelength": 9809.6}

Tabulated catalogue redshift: 1.42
